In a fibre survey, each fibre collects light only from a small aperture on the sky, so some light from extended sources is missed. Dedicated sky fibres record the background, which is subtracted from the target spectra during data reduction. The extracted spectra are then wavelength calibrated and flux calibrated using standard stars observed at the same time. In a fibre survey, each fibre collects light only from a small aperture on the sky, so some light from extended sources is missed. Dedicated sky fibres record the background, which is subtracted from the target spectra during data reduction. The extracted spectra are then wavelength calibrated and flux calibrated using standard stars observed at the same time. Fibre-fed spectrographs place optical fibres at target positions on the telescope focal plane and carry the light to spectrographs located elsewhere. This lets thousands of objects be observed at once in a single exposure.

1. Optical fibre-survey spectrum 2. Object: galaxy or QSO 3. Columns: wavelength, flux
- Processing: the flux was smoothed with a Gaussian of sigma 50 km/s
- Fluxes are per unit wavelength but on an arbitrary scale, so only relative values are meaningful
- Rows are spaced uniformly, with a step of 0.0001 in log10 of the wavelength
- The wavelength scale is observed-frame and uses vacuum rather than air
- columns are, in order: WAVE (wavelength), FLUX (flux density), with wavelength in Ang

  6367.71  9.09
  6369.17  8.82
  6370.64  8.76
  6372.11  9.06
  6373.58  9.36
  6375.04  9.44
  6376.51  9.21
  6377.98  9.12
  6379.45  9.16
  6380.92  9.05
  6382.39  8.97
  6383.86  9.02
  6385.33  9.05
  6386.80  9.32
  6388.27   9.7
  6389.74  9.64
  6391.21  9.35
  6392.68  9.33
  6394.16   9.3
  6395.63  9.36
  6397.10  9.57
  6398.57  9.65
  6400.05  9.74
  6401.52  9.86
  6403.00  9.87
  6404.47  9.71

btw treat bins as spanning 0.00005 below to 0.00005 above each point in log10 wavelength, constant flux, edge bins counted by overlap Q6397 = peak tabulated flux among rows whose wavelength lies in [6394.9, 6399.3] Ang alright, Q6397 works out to 9.65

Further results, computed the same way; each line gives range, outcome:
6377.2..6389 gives 9.7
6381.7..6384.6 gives 9.02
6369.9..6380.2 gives 9.44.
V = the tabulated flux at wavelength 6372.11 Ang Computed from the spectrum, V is 9.06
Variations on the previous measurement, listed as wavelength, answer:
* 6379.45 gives 9.16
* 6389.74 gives 9.64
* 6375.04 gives 9.44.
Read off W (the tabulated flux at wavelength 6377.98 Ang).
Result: 9.12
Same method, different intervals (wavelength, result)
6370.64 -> 8.76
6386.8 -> 9.32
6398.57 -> 9.65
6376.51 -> 9.21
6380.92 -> 9.05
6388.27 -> 9.7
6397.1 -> 9.57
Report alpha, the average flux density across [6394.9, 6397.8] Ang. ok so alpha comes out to 9.47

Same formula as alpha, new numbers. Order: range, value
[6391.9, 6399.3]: 9.44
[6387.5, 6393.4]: 9.51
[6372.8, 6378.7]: 9.28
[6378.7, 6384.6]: 9.05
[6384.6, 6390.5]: 9.43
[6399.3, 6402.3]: 9.77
